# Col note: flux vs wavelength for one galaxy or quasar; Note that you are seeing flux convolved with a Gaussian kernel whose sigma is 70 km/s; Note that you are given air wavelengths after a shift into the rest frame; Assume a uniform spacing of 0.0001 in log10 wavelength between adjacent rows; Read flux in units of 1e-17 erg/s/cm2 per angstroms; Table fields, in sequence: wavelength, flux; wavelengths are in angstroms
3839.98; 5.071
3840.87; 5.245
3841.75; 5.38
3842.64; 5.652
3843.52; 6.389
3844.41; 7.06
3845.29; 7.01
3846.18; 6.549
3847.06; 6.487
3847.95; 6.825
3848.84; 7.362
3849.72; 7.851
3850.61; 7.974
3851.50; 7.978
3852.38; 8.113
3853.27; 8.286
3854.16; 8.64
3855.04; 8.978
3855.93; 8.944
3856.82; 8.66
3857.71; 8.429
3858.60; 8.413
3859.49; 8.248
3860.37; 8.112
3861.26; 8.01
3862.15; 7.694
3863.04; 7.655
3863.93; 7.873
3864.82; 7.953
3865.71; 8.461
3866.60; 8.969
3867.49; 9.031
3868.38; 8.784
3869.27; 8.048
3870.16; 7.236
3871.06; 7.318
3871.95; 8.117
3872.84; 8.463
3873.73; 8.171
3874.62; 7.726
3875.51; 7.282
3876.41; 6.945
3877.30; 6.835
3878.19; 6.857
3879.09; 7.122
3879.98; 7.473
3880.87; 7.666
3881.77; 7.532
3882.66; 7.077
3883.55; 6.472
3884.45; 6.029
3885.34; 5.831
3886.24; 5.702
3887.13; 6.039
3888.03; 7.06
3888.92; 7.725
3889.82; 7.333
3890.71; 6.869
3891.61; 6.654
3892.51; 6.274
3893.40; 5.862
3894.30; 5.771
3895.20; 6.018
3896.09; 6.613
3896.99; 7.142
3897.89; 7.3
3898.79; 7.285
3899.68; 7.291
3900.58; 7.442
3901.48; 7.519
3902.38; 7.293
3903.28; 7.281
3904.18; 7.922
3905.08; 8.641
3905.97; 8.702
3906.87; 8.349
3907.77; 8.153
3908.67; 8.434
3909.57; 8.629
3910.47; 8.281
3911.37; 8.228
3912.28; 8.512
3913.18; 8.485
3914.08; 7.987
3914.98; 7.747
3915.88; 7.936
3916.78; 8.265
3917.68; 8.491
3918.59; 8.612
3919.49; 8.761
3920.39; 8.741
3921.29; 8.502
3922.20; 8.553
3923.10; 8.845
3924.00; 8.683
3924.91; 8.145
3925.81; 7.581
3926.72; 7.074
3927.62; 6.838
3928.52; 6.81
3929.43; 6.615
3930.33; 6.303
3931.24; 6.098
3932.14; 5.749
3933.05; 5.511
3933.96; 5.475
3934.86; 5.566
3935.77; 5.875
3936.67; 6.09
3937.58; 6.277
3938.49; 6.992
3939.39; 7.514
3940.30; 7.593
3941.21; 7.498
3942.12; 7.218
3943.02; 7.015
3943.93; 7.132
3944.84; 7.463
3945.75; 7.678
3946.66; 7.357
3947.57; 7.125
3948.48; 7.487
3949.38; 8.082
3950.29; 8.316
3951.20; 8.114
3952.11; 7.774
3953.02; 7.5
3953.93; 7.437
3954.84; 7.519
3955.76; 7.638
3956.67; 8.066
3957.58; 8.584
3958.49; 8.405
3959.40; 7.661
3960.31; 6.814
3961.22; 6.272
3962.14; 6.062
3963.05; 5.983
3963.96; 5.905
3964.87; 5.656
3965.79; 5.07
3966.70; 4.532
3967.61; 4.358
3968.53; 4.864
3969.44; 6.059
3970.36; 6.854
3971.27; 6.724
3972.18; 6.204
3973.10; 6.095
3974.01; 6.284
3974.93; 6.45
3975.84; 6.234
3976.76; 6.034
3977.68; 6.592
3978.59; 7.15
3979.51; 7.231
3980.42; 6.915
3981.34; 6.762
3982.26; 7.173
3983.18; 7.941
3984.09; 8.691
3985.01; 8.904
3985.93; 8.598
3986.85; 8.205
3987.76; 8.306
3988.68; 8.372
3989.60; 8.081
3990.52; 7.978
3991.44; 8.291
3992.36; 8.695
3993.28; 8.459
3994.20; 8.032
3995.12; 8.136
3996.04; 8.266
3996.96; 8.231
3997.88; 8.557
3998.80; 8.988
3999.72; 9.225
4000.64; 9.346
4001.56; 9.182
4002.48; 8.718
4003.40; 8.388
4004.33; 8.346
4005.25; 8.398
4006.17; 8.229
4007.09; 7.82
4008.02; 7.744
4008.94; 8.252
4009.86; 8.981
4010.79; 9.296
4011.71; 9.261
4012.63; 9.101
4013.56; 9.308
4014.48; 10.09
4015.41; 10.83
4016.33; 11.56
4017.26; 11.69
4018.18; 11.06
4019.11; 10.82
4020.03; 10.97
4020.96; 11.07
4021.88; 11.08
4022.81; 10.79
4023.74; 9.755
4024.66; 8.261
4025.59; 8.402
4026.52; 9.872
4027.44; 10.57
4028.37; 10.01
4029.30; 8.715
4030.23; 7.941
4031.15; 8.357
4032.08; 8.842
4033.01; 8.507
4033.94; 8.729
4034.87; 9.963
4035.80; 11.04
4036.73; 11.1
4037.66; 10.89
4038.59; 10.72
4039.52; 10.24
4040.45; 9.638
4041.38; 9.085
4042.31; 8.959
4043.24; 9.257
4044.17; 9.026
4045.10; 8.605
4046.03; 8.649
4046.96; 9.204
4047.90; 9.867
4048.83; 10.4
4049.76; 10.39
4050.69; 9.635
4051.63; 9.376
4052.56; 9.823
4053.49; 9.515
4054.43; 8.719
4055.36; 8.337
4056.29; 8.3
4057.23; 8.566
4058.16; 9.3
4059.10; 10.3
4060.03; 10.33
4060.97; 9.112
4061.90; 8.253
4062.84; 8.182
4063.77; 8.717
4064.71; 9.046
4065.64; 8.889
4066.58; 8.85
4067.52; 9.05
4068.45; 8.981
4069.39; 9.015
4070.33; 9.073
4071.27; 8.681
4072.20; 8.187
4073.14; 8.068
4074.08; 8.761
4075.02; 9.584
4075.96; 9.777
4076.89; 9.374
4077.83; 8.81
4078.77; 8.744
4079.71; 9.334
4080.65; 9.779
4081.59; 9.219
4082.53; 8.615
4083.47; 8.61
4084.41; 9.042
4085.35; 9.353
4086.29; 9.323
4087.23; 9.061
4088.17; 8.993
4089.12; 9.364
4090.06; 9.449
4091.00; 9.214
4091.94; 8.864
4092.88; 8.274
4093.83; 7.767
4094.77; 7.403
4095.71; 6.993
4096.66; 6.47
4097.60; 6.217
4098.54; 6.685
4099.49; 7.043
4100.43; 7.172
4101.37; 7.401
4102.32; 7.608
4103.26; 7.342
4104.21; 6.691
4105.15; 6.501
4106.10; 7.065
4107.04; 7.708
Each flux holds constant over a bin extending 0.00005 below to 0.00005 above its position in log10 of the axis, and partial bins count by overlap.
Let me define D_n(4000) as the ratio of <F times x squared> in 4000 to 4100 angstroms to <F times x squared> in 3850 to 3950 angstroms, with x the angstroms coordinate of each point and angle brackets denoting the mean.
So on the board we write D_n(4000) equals 1.3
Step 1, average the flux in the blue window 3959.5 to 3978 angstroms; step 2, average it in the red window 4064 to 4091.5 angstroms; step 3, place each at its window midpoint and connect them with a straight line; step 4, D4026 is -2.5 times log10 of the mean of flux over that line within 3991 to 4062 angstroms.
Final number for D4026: -0.23 mag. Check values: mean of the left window 5.98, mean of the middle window 9.36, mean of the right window 9.04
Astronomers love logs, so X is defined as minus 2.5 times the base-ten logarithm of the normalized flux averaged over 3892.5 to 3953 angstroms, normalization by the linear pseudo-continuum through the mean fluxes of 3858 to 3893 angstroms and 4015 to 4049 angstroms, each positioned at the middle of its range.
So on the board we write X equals 0.10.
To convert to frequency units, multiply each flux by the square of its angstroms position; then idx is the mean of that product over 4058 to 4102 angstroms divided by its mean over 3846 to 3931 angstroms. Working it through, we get 1.24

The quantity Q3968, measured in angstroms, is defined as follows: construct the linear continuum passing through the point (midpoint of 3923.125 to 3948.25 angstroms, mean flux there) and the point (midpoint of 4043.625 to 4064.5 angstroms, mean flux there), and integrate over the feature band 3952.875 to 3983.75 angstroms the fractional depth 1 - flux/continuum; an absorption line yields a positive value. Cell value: 3.73 angstroms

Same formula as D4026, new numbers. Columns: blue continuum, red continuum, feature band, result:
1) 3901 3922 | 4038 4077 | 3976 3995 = 0.12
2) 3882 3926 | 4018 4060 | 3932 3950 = 0.18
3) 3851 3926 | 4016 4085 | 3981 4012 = 0.06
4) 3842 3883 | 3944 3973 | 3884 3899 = 0.14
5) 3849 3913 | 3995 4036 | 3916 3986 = 0.20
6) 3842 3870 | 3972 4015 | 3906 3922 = -0.05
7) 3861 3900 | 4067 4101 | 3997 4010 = -0.07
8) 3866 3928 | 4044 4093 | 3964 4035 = 0.03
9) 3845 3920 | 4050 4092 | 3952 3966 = 0.17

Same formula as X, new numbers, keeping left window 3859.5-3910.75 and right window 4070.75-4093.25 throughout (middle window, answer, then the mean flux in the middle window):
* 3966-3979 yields 0.33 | 6.01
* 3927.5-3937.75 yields 0.28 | 6.07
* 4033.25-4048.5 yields -0.12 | 9.67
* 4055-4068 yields -0.01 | 8.95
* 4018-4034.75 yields -0.13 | 9.63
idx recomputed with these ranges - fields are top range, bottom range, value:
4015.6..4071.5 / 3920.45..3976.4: 1.45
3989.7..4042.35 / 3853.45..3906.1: 1.34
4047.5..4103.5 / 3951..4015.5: 1.20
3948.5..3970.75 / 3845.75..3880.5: 0.91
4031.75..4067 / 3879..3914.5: 1.39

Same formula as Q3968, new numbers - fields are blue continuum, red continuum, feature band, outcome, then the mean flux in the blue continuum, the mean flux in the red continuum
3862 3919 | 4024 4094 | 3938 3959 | 1.2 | 7.54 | 9.19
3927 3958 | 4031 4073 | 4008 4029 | -3.4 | 7.07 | 9.28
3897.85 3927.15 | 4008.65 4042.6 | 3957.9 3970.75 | 4.1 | 8.12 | 9.84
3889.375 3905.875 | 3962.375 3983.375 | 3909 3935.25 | -3.2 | 7.07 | 6.2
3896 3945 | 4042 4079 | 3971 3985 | 2.2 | 7.51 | 9.1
